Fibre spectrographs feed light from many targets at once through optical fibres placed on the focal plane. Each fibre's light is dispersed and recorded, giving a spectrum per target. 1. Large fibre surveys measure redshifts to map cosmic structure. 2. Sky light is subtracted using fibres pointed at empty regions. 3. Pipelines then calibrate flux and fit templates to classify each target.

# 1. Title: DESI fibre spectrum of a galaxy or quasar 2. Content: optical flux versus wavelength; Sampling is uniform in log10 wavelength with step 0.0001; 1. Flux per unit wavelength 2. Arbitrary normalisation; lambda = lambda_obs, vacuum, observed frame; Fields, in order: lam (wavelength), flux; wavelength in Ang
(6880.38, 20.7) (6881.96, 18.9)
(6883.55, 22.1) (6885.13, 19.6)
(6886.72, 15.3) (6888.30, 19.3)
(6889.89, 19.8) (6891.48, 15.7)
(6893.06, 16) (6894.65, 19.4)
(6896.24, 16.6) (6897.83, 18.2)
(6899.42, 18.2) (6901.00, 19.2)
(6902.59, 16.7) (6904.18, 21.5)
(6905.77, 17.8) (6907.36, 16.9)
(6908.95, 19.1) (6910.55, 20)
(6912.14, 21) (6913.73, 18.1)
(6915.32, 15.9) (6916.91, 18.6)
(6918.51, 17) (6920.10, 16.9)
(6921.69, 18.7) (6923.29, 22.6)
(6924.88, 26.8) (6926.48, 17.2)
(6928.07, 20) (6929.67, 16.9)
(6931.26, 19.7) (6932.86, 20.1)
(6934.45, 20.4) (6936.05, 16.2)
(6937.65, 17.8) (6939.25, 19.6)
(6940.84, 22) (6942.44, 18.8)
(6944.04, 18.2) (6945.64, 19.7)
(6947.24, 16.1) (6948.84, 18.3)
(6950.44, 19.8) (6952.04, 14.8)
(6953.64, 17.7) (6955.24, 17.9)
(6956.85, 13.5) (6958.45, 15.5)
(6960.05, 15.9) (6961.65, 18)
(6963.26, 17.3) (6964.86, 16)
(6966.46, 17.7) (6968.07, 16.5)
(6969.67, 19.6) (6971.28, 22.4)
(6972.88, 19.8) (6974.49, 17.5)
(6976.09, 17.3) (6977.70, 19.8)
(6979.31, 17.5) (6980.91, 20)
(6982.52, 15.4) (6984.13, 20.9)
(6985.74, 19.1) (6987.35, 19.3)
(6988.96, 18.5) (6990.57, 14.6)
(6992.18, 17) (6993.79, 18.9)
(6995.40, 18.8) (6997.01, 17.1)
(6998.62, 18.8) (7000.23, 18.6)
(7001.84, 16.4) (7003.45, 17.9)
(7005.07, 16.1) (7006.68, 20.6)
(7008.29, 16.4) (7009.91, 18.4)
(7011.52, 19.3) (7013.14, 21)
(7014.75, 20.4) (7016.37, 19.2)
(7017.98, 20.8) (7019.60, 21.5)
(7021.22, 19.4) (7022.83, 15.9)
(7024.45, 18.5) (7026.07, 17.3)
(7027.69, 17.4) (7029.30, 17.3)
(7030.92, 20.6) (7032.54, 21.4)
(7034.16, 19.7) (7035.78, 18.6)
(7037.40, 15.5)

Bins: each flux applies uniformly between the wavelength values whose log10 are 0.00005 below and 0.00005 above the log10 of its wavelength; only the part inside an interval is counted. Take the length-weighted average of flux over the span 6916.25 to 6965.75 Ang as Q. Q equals 18.3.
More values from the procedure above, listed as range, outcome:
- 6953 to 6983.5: 17.7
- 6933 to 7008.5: 18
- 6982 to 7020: 18.5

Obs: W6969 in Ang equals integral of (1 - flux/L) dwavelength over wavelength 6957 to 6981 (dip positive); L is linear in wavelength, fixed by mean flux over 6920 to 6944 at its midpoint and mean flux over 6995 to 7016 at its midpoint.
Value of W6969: 1.5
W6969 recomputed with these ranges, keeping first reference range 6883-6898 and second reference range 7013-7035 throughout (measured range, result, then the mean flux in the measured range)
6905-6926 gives -0.9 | 19.2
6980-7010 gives 1.6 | 18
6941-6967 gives 1.9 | 17.3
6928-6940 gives -0.2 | 18.8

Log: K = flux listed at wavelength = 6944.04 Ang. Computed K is 18.2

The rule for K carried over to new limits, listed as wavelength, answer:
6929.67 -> 16.9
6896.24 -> 16.6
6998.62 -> 18.8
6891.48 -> 15.7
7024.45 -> 18.5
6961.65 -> 18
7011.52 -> 19.3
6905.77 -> 17.8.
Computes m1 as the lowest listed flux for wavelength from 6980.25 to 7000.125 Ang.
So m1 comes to 14.6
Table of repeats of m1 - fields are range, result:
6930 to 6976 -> 13.5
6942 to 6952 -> 16.1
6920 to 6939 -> 16.2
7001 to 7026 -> 15.9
